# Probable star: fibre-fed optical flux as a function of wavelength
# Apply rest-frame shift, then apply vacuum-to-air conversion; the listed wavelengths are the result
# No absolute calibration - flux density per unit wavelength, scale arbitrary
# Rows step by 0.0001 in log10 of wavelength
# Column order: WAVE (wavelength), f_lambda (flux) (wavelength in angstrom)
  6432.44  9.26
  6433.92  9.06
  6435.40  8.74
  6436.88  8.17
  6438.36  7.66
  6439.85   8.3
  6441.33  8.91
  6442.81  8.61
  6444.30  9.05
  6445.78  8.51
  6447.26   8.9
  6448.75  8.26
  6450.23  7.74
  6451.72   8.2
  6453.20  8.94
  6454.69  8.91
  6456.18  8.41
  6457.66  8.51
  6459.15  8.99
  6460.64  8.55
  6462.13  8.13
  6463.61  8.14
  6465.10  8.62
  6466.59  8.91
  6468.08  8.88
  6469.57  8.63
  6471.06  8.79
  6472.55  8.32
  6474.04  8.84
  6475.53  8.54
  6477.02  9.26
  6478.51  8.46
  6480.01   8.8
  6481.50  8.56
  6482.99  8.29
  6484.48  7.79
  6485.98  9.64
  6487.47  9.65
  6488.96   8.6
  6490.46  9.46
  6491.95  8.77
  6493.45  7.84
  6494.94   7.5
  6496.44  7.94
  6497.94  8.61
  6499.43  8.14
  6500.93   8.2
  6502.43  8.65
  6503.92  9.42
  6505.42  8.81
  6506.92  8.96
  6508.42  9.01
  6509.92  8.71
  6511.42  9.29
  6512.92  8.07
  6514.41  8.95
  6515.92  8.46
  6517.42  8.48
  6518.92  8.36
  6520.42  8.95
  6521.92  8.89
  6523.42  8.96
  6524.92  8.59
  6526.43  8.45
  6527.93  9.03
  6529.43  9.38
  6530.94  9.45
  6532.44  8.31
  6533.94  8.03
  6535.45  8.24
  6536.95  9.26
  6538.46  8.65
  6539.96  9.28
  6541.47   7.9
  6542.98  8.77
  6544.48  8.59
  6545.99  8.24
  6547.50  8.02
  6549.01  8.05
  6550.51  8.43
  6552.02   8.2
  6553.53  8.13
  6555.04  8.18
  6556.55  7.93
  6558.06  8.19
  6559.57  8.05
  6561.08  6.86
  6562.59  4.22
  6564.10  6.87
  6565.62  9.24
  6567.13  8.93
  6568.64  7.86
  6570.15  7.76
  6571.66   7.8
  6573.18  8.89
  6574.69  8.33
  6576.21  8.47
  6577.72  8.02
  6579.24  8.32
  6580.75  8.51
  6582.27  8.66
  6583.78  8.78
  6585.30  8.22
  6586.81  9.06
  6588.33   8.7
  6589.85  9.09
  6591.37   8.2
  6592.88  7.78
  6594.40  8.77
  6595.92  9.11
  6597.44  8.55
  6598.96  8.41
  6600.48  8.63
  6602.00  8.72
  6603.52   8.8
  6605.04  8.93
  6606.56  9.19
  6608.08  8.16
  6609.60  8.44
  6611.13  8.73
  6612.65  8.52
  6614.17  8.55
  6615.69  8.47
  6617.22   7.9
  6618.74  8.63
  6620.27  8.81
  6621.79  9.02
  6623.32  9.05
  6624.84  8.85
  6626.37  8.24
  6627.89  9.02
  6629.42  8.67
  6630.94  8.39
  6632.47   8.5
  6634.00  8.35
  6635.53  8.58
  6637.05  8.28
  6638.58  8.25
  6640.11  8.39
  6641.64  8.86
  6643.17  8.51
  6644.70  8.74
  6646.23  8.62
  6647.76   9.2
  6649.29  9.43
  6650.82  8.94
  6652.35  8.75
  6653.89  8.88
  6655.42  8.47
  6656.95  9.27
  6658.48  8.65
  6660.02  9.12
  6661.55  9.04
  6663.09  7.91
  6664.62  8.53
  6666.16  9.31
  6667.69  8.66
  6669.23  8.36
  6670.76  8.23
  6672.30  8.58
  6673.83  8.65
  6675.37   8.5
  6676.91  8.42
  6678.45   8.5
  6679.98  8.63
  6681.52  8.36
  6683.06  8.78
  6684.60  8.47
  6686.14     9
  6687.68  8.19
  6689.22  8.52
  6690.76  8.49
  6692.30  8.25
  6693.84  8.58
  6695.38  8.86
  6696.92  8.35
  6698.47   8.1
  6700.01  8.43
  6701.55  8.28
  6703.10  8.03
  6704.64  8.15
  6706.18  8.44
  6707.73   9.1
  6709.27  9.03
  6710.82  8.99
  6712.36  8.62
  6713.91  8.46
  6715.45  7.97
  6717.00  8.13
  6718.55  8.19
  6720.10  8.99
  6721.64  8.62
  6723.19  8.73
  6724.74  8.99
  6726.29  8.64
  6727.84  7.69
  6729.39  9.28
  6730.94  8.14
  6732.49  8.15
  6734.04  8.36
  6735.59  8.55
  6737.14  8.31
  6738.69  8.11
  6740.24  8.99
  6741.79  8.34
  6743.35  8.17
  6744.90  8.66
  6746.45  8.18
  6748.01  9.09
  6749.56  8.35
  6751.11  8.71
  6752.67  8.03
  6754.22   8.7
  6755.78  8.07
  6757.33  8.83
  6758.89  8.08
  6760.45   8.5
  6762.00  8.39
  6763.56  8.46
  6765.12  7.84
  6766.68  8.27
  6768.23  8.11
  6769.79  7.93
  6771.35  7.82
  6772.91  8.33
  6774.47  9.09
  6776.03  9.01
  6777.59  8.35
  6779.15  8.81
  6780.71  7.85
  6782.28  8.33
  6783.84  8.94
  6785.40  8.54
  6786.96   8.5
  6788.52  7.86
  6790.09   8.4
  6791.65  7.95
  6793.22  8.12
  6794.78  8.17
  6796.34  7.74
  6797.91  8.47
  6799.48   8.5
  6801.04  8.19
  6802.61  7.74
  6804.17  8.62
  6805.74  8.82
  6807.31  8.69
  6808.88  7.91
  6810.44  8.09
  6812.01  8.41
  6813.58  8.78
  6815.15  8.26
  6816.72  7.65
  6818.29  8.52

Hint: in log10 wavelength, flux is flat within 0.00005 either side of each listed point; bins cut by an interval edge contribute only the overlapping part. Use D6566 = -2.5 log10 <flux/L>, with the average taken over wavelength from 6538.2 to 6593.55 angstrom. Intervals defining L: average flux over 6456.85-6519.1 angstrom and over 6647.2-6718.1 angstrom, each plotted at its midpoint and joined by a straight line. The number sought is 0.055 mag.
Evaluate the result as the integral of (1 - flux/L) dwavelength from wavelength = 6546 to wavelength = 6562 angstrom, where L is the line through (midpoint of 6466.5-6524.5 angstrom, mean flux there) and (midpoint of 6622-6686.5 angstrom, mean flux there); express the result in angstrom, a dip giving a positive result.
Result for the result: 1.3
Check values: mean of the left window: 8.67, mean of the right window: 8.67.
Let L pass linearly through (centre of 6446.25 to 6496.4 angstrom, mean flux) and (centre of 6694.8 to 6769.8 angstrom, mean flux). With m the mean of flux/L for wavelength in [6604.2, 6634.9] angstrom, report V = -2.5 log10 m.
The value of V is -0.01 mag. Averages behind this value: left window 8.59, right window 8.44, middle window 8.62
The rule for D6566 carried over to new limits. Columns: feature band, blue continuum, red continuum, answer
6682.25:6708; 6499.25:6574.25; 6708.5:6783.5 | 0.00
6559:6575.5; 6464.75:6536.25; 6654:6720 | 0.12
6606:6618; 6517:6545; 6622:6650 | 0.02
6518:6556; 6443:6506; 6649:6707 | 0.00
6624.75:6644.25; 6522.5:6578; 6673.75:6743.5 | -0.02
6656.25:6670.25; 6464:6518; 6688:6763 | -0.03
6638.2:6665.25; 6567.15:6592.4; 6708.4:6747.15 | -0.04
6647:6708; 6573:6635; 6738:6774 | -0.02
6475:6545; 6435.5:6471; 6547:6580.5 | -0.06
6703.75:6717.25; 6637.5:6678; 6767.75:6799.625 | 0.00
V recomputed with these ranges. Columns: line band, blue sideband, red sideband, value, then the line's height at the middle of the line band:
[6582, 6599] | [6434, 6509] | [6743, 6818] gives -0.016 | 8.5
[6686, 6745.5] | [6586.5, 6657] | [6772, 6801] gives 0.003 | 8.5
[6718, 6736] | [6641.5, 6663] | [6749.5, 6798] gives 0.000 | 8.53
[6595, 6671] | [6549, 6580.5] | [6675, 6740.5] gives -0.060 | 8.21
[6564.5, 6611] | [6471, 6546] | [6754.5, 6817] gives 0.005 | 8.57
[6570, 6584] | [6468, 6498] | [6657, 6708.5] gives 0.028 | 8.58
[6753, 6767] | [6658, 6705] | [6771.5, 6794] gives 0.013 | 8.44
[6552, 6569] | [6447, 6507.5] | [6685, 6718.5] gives 0.114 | 8.55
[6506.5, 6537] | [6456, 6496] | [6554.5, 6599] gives -0.040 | 8.43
